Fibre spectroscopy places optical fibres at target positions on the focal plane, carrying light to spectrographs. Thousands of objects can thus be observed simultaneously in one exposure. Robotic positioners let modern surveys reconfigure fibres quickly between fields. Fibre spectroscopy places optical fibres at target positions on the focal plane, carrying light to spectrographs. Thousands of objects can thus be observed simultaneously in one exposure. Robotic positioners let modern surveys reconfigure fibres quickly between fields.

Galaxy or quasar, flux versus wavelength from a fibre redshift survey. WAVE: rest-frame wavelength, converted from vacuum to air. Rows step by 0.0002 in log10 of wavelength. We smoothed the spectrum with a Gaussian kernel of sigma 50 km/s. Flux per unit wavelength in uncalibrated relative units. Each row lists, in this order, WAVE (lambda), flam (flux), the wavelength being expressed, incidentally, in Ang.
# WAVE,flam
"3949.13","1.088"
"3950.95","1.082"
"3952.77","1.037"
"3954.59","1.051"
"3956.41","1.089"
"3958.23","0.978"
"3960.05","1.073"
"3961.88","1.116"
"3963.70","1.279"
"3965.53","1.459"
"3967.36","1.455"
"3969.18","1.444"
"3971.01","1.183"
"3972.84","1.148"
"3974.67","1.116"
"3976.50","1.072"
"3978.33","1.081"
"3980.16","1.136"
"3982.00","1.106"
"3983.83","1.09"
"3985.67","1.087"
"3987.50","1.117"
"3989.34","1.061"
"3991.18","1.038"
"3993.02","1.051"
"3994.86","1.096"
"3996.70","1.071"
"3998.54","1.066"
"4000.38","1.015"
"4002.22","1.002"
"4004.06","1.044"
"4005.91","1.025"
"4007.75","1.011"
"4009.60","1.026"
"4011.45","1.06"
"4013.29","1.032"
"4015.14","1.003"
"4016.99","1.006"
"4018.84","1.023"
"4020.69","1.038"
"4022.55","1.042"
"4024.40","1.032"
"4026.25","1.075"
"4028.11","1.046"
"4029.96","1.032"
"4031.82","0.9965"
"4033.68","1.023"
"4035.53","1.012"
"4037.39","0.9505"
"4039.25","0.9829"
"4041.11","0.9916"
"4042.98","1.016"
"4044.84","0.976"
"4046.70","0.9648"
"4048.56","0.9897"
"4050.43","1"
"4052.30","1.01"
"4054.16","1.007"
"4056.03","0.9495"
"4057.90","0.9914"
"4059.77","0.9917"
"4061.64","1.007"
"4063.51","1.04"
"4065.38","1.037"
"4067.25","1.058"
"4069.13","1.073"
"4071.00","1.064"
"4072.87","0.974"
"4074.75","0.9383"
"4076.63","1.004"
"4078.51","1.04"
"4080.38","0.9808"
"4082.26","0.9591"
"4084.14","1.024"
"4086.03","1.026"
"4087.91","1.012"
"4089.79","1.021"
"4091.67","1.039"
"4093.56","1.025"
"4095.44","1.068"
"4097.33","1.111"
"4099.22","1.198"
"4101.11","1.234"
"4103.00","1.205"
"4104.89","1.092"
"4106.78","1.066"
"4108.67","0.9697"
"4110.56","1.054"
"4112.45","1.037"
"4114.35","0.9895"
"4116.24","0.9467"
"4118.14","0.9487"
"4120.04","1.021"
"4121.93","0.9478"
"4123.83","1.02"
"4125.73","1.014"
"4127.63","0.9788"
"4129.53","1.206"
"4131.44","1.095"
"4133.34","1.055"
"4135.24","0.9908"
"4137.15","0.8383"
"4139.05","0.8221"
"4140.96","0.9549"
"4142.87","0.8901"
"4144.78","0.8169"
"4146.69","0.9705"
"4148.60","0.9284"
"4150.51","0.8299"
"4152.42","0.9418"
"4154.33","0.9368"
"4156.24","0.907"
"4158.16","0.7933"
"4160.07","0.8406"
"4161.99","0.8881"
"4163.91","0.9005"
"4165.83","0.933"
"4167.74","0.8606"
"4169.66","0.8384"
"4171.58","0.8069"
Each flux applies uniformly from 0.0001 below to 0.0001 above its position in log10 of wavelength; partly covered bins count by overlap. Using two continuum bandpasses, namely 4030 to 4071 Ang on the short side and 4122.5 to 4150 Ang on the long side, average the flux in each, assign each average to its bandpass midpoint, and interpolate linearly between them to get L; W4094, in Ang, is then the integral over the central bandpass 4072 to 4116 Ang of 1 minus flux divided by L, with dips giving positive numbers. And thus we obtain -2.65 Ang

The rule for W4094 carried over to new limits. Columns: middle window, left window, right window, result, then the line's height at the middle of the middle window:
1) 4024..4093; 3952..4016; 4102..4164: 1.8 Ang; 1.04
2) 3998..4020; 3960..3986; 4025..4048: 1.3 Ang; 1.09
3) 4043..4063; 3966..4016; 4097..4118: 1.8 Ang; 1.09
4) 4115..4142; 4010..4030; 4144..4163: -2.2 Ang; 0.914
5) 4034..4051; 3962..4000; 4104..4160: 1.4 Ang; 1.08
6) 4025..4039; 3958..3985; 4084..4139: 1.3 Ang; 1.12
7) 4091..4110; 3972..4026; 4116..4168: -2.5 Ang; 0.974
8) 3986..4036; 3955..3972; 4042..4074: 3.4 Ang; 1.12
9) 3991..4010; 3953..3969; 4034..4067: 1.1 Ang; 1.11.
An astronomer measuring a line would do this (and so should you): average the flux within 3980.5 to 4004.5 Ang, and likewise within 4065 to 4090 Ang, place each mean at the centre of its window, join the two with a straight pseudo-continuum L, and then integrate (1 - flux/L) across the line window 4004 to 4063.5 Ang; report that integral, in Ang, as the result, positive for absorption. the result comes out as 1.7 Ang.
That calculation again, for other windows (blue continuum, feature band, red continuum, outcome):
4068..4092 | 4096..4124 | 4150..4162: -2.84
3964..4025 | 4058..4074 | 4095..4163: 0.20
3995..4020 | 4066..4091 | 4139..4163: -1.38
